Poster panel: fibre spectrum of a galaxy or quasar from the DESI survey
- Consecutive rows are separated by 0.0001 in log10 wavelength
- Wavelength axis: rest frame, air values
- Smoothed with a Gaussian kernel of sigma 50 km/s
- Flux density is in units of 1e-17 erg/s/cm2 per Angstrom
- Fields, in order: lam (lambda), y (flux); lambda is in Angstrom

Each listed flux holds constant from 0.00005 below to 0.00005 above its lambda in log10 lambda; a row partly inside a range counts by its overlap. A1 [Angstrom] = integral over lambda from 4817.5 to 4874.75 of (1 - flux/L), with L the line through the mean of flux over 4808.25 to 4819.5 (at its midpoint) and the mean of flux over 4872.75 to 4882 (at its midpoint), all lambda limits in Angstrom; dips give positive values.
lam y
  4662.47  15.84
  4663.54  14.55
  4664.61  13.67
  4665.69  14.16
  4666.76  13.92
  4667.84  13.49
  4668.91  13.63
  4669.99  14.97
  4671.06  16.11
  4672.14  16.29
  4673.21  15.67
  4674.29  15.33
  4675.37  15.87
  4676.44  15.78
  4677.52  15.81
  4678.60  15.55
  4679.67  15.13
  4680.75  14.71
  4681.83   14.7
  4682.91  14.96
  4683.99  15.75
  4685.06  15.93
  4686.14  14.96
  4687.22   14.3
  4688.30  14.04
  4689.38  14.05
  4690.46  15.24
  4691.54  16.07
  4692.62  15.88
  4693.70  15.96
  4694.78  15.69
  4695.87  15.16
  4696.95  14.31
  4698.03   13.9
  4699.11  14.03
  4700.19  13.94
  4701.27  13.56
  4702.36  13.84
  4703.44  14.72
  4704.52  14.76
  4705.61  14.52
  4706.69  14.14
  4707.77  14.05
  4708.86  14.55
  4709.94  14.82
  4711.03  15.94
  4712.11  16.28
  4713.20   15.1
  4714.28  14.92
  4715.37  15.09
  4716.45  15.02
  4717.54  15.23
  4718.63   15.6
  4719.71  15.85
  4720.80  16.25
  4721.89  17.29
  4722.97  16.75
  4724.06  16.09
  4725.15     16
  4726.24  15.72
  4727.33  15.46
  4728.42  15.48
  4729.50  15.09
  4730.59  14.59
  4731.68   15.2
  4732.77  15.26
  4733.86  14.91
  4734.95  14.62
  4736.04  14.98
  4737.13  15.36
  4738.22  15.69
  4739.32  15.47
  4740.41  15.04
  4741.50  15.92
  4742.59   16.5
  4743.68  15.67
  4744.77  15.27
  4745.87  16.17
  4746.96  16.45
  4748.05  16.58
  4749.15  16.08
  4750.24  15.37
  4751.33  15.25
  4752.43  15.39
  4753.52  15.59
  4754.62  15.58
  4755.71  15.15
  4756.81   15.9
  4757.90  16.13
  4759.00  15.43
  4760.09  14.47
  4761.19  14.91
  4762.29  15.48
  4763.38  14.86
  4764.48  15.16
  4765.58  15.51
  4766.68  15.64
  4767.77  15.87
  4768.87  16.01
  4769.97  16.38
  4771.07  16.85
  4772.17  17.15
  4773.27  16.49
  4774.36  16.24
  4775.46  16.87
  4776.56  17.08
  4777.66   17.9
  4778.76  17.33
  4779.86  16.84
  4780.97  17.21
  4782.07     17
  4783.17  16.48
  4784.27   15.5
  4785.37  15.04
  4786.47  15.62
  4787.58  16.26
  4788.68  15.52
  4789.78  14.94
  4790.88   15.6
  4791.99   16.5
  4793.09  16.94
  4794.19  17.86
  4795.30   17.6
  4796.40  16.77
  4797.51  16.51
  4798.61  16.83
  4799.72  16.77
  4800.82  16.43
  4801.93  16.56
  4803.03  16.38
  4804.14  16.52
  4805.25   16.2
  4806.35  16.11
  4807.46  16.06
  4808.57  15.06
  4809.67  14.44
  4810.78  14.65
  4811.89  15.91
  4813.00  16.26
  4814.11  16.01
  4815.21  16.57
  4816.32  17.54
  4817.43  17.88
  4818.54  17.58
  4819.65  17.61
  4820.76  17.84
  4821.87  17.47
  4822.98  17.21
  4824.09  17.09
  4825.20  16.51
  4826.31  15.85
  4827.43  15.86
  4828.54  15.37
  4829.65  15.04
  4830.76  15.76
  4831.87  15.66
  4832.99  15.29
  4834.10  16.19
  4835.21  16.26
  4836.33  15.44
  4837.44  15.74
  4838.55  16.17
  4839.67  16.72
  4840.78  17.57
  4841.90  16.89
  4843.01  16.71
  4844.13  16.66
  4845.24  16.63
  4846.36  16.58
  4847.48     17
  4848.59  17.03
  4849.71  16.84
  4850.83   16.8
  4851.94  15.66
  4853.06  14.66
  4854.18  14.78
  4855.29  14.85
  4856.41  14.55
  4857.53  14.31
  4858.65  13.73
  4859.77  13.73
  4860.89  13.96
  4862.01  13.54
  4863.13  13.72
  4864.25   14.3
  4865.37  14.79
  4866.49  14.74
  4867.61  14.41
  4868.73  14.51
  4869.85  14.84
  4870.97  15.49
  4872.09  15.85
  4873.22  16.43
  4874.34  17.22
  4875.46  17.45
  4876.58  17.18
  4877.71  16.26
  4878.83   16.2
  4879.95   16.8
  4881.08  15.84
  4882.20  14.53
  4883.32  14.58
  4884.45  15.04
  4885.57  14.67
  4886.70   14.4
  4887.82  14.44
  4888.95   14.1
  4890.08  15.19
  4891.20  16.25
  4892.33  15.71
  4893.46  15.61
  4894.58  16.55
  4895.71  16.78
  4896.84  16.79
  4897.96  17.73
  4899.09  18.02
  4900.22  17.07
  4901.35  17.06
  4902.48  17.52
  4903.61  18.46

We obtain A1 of 2.19 Angstrom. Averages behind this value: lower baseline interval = 16.3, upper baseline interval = 16.6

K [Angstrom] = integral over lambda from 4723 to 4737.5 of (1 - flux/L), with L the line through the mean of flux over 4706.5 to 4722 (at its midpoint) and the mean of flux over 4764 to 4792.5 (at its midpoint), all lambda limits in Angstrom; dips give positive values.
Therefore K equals 0.2 Angstrom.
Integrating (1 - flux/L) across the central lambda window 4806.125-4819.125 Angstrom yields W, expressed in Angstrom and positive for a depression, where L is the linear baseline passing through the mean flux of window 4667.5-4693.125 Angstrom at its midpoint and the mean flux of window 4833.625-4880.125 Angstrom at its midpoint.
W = -0.51 Angstrom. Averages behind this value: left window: 15.2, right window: 15.7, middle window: 16.2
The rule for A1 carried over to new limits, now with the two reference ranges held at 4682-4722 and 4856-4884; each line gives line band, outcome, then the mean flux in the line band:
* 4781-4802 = -1.80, 16.4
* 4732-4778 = -2.20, 15.8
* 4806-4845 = -3.10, 16.3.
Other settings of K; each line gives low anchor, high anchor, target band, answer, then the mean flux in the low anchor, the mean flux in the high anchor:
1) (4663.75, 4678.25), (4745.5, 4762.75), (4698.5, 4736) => 0.5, 15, 15.6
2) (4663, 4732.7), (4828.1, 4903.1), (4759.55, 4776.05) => -0.5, 15.1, 15.7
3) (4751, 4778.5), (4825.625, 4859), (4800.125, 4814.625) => 0.0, 15.9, 15.9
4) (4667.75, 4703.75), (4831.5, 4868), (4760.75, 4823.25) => -4.3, 15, 15.5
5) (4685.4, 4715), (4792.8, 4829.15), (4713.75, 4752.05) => -0.8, 14.8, 16.5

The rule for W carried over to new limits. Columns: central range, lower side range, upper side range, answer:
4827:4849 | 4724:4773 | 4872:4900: -0.5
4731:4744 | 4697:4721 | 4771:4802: 0.1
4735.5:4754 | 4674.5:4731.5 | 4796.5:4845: -0.1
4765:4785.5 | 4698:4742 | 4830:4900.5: -1.5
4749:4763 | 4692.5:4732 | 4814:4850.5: 0.2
